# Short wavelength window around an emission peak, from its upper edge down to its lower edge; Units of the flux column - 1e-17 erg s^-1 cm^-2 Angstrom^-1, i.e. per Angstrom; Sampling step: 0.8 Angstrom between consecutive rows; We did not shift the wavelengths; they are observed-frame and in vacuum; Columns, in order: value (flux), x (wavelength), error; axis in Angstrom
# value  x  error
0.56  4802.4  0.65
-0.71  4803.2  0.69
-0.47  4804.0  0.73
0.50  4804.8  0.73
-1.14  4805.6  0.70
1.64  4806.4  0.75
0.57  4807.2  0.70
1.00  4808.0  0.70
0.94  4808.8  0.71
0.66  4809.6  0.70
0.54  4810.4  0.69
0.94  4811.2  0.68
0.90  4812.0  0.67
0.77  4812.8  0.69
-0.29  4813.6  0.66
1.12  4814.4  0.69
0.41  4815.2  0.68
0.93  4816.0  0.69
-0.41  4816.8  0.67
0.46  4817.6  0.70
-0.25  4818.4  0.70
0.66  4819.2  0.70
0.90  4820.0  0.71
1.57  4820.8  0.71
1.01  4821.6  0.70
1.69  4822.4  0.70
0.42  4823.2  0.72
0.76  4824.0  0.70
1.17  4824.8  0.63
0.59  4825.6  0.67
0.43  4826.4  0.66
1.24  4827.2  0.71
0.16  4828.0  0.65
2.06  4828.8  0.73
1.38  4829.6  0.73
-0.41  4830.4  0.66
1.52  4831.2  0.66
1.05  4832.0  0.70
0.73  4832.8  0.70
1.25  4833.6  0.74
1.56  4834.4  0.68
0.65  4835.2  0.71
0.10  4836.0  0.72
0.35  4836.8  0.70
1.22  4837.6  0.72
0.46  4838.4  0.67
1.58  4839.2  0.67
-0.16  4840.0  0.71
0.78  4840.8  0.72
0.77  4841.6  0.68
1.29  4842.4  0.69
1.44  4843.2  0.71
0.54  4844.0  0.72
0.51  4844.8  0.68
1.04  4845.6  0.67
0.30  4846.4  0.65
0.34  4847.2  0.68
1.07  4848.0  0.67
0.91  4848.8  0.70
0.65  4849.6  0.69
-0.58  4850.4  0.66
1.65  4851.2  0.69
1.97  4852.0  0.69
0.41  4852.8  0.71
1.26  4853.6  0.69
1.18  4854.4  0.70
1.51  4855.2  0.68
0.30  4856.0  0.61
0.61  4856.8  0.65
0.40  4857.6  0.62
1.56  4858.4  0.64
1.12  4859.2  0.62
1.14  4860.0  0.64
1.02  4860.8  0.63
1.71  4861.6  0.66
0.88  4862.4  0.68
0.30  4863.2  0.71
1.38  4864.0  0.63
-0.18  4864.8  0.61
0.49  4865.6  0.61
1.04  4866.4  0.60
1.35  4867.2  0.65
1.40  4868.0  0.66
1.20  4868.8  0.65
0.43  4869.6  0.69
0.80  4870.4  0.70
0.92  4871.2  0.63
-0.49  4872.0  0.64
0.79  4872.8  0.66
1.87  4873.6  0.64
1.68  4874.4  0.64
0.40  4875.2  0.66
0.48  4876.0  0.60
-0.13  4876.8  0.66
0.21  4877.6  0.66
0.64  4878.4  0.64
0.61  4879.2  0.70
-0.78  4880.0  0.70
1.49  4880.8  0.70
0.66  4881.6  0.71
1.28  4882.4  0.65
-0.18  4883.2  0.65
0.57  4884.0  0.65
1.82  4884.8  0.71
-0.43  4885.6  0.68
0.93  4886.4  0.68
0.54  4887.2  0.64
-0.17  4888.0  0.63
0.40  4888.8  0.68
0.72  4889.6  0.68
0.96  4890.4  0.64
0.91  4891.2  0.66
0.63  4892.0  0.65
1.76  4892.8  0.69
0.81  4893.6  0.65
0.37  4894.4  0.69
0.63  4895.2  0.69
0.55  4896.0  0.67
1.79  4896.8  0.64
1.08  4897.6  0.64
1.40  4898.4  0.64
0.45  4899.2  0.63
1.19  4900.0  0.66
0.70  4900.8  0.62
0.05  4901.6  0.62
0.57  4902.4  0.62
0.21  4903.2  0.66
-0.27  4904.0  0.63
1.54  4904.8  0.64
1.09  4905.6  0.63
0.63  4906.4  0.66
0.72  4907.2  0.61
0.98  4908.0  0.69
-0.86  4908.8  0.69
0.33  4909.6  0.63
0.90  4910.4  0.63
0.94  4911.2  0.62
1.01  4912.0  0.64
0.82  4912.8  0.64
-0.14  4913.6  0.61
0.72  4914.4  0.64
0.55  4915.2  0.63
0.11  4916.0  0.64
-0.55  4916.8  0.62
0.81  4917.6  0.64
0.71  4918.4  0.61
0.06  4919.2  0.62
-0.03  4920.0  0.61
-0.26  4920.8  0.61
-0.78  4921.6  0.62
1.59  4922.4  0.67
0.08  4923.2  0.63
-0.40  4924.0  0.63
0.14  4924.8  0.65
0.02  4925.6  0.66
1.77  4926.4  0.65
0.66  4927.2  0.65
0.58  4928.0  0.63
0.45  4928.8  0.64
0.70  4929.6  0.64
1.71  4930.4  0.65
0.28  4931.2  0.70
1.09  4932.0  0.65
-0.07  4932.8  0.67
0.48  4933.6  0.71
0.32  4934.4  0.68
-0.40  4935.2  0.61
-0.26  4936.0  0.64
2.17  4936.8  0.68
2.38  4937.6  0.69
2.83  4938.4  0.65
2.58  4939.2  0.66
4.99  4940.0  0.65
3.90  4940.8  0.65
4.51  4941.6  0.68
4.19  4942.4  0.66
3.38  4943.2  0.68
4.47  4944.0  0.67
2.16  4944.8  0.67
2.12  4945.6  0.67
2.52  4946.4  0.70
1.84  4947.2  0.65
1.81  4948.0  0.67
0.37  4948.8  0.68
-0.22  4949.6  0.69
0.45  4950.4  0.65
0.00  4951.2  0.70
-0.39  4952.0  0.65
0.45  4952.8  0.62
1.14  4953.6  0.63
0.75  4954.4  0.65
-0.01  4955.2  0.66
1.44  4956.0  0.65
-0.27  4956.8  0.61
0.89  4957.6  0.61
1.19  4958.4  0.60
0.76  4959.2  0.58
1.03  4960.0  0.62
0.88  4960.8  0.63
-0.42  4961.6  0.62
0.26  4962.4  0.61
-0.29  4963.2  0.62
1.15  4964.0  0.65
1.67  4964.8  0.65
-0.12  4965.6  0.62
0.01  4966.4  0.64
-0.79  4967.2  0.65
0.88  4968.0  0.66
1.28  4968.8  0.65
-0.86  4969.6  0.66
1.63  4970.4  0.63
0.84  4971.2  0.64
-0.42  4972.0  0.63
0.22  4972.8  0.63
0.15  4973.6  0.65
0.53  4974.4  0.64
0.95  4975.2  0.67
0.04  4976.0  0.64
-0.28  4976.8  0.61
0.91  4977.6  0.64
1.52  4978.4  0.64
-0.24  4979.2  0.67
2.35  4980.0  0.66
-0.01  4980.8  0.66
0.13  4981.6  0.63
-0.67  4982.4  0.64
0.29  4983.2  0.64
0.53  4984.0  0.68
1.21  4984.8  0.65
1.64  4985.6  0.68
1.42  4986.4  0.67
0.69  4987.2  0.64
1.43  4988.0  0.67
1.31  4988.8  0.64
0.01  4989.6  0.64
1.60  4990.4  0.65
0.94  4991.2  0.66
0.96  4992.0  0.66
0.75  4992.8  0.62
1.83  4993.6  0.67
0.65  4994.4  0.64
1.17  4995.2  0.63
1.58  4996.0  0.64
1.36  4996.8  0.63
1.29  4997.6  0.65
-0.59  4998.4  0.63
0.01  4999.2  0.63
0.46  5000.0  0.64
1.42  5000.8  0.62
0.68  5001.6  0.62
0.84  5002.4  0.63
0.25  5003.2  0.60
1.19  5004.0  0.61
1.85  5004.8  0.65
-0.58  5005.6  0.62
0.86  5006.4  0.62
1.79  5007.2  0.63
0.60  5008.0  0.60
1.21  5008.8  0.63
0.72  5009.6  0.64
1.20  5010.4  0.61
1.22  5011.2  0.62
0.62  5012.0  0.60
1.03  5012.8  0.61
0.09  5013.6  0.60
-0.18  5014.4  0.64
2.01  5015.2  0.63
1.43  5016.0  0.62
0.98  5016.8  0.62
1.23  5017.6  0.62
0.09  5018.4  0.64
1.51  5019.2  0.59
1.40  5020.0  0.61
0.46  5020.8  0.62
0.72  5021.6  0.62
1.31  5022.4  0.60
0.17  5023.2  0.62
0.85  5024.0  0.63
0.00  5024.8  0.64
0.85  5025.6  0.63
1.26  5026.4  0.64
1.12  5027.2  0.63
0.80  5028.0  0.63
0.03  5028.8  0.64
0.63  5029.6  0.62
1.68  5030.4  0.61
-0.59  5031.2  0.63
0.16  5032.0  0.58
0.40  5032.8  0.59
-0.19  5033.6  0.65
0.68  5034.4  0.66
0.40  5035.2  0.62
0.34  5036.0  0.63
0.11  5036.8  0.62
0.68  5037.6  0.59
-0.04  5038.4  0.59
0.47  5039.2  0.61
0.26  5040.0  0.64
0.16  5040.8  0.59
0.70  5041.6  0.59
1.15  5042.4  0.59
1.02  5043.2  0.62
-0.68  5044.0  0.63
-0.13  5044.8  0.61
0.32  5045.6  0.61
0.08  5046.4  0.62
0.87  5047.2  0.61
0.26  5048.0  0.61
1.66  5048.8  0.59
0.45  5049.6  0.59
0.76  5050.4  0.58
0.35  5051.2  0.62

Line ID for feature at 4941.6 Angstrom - [O II] 3727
